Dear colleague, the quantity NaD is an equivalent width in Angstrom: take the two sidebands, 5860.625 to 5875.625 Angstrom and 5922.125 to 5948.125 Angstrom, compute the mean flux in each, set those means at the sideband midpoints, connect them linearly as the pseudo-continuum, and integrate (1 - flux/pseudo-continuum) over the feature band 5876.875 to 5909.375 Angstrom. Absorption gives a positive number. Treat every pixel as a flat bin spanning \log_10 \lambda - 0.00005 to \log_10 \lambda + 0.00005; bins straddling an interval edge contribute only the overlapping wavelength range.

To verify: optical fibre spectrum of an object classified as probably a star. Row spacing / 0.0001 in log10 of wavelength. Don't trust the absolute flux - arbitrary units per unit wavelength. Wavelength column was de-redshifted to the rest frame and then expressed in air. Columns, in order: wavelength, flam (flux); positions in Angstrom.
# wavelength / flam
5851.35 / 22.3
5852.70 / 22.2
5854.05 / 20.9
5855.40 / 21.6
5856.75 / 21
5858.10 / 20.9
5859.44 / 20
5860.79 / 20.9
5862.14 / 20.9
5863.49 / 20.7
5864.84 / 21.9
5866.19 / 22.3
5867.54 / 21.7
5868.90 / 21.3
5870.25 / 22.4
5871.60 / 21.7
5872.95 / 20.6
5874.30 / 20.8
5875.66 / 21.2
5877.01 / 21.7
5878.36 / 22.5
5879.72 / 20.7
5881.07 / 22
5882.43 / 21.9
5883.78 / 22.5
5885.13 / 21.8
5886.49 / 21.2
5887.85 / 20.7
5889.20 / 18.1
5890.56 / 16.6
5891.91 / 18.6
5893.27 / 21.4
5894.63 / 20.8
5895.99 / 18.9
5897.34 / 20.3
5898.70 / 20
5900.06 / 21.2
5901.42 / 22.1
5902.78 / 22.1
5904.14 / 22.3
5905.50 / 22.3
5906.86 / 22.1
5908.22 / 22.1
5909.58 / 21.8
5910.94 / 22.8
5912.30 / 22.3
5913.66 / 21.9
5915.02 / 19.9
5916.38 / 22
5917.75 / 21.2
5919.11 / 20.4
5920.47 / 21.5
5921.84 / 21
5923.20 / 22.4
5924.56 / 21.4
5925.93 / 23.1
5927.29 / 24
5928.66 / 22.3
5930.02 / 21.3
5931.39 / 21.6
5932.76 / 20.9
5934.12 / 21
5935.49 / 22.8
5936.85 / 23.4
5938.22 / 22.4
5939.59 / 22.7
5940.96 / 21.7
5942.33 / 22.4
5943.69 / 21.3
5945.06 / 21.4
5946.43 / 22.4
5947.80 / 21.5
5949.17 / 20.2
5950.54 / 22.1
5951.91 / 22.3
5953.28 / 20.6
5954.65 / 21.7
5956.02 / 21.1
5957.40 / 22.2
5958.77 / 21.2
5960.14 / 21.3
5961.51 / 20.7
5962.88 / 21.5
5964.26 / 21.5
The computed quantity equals 1.0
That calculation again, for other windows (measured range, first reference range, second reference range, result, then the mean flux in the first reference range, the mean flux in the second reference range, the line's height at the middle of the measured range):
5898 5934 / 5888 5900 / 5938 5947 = -2.0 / 19.5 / 22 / 20.6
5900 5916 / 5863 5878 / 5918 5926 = -0.3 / 21.5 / 21.5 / 21.5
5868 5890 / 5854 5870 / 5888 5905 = -0.6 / 21.2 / 20.2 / 20.7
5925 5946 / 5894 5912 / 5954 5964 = -0.7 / 21.5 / 21.4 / 21.4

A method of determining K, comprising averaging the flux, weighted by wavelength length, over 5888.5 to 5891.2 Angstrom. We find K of 17.4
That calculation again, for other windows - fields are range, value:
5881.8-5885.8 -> 22.1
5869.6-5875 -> 21.4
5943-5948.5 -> 21.7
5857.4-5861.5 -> 20.6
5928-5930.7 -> 21.8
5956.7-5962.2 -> 21.4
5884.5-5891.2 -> 19.7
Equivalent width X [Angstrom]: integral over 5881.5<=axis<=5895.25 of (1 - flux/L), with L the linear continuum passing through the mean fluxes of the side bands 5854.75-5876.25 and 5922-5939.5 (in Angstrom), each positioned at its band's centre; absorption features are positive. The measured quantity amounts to 0.76 Angstrom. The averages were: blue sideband 21.2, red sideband 22.2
